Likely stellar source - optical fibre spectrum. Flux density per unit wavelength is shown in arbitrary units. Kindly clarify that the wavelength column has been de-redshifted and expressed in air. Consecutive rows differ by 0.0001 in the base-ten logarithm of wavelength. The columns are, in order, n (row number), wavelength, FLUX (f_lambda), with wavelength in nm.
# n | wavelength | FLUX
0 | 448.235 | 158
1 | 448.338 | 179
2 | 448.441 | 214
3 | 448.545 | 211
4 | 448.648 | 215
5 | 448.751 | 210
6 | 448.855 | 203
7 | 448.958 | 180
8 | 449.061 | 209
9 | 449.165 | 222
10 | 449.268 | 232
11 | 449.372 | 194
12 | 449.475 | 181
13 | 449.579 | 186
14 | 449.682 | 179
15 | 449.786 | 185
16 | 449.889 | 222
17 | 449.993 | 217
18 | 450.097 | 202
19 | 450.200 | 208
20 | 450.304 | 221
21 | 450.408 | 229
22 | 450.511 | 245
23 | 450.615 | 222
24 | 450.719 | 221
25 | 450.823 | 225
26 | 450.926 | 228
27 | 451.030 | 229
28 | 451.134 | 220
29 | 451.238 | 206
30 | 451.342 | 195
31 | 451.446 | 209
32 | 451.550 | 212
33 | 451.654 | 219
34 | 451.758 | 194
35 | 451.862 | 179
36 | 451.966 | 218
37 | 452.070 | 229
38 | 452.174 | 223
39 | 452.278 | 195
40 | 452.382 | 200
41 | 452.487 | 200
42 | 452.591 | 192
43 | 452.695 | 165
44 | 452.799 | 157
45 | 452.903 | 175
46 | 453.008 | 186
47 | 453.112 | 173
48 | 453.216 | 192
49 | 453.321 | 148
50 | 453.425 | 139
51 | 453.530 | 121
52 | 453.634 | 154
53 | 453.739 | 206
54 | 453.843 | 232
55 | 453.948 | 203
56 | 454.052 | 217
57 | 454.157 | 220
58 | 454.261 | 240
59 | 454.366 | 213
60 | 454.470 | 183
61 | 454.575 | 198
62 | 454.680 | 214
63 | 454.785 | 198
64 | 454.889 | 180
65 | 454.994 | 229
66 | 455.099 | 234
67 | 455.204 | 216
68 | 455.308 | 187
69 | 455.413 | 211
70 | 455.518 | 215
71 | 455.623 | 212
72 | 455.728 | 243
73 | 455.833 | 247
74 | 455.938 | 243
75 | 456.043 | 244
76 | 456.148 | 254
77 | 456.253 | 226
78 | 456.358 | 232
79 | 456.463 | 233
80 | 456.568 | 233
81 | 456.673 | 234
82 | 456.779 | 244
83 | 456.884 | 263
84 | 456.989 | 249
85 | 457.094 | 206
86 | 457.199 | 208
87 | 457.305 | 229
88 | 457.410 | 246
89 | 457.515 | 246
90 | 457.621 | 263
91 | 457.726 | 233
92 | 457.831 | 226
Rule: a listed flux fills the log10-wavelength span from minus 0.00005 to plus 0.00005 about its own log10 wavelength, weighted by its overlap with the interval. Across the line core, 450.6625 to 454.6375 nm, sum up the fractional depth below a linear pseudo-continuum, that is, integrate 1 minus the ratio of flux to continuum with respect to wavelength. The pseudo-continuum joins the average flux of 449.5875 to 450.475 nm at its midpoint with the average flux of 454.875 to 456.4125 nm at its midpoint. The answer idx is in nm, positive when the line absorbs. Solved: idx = 0.33 nm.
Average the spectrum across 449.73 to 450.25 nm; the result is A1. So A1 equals 207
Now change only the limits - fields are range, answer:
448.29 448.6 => 202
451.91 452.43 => 213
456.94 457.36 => 223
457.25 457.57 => 240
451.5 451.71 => 215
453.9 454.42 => 219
